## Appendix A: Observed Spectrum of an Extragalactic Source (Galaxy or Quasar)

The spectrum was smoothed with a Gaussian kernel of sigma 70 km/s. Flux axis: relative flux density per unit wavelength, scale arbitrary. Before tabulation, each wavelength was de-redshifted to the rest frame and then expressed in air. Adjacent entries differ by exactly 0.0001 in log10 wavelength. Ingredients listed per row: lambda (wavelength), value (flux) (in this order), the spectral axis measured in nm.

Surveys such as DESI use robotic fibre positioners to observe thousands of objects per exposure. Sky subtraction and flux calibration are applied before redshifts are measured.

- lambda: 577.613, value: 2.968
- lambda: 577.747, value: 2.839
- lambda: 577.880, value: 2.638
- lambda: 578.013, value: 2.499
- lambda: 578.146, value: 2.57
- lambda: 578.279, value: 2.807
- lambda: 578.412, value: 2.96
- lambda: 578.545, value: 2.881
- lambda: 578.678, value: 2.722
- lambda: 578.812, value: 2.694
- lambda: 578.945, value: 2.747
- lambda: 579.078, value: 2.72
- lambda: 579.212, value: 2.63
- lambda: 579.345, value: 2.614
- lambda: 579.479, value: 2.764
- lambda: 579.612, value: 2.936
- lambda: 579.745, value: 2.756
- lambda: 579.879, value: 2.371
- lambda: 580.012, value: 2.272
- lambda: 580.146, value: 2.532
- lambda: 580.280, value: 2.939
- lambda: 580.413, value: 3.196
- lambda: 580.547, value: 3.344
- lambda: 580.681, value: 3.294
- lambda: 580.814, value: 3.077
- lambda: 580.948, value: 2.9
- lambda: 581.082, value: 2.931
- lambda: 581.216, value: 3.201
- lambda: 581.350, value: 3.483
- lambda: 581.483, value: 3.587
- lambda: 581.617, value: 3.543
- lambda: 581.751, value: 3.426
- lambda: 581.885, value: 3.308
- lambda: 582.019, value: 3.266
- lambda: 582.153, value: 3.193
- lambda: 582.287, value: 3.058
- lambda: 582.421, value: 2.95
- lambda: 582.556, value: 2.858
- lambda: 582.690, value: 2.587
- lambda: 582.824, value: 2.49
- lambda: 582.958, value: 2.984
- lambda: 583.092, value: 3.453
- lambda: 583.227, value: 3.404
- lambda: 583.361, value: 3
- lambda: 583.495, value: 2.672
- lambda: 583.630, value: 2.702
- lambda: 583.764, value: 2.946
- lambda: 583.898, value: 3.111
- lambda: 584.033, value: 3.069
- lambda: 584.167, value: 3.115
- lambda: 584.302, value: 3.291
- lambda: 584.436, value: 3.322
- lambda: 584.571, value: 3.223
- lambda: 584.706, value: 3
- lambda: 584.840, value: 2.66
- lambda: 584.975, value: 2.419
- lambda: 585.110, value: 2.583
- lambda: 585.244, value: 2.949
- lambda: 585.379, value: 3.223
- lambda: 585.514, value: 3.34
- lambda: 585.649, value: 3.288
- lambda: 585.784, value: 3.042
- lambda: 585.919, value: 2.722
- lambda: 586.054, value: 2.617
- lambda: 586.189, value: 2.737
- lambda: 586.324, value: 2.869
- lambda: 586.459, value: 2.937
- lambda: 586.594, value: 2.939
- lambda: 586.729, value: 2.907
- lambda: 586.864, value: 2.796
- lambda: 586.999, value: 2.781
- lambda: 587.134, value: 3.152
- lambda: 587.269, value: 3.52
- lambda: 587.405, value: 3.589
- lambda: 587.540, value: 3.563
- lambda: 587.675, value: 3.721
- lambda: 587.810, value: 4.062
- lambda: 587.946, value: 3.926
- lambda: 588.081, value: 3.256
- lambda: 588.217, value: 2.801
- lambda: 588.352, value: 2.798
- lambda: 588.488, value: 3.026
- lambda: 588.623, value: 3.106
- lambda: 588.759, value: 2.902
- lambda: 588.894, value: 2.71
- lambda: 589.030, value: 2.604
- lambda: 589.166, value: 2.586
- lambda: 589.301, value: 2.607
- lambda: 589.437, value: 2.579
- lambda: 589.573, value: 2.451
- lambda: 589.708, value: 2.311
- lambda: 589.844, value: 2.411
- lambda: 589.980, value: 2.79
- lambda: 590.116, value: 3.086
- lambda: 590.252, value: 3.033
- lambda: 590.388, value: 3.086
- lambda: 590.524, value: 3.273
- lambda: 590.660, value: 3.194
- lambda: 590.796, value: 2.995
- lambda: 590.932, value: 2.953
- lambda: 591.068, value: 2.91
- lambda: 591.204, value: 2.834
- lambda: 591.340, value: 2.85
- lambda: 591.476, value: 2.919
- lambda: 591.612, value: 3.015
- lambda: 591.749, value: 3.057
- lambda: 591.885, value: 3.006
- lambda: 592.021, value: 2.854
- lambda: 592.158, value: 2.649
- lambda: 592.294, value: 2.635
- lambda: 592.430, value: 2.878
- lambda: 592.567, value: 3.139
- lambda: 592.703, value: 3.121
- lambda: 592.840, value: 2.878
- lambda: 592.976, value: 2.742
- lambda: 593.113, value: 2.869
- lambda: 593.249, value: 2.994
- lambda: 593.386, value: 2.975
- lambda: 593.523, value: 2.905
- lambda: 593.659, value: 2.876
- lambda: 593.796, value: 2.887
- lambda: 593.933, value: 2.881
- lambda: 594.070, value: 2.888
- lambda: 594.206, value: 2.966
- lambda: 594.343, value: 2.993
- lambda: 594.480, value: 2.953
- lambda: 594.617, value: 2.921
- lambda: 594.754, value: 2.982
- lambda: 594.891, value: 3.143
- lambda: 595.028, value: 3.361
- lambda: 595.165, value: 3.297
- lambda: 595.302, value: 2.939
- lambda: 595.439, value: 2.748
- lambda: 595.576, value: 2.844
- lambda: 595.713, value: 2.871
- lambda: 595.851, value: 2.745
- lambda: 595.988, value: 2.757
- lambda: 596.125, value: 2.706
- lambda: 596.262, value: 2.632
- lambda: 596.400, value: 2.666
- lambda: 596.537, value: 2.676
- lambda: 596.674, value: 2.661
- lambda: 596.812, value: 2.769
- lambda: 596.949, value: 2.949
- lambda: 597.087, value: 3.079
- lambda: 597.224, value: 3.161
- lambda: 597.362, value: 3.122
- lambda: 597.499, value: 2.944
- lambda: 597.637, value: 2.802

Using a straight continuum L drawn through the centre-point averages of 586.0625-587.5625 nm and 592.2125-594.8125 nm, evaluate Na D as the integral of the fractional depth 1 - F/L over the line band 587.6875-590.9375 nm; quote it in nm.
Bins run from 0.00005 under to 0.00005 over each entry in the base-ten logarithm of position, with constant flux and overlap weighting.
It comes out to 0.05 nm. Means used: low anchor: 3.04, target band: 2.95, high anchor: 2.92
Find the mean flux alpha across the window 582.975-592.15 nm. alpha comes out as 2.99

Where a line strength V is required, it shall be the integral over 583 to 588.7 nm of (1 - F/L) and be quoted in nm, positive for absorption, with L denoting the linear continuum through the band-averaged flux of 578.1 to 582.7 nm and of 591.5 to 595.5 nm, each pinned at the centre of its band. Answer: -0.26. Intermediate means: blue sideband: 2.95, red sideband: 2.95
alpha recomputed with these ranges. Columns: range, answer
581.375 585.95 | 3.06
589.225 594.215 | 2.88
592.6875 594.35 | 2.91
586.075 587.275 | 2.92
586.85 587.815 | 3.39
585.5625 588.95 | 3.11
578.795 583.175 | 2.98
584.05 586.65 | 2.96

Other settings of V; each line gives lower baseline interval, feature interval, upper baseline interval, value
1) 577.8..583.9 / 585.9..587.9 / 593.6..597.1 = -0.16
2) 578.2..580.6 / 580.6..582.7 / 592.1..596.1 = -0.29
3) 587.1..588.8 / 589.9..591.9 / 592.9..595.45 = 0.11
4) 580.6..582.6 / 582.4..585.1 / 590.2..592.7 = 0.17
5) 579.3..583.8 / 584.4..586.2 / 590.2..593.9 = 0.03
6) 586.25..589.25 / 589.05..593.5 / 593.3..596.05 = 0.24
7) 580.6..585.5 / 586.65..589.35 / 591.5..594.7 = -0.12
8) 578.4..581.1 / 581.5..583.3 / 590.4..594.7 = -0.18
